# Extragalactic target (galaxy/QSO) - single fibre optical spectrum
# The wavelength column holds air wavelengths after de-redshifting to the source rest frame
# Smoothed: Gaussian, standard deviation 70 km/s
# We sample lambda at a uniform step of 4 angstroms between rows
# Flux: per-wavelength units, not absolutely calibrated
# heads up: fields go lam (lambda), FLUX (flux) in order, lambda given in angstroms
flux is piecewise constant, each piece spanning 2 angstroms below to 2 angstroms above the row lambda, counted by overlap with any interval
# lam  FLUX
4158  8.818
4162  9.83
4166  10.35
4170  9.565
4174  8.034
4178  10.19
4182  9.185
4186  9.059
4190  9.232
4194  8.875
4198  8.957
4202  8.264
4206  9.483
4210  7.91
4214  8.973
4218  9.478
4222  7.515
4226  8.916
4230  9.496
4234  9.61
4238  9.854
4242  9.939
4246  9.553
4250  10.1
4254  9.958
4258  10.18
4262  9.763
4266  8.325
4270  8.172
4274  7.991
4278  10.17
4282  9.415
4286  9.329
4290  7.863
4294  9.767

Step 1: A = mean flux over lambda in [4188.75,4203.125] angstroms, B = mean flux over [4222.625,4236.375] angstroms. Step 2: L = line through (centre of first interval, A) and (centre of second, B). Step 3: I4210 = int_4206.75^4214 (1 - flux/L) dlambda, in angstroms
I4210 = 0.4 angstroms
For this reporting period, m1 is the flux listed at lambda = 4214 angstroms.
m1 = 8.973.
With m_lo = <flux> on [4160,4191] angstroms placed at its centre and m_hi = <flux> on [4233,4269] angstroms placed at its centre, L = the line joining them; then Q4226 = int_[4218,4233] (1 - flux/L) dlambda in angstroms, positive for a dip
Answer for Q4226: 1.2 angstroms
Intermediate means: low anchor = 9.44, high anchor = 9.66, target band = 8.82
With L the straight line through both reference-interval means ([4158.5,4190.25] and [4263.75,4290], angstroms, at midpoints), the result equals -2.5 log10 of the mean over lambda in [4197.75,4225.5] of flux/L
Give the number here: 0.07 mag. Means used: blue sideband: 9.41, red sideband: 8.83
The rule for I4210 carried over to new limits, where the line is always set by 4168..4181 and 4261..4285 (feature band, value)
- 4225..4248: -1.33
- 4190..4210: 0.76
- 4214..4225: 0.60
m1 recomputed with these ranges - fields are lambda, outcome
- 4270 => 8.172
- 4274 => 7.991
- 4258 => 10.18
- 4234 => 9.61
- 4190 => 9.232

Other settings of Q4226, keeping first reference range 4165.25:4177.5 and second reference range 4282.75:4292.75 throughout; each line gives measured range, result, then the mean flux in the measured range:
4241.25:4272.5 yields -1.8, 9.46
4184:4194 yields 0.2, 9.09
